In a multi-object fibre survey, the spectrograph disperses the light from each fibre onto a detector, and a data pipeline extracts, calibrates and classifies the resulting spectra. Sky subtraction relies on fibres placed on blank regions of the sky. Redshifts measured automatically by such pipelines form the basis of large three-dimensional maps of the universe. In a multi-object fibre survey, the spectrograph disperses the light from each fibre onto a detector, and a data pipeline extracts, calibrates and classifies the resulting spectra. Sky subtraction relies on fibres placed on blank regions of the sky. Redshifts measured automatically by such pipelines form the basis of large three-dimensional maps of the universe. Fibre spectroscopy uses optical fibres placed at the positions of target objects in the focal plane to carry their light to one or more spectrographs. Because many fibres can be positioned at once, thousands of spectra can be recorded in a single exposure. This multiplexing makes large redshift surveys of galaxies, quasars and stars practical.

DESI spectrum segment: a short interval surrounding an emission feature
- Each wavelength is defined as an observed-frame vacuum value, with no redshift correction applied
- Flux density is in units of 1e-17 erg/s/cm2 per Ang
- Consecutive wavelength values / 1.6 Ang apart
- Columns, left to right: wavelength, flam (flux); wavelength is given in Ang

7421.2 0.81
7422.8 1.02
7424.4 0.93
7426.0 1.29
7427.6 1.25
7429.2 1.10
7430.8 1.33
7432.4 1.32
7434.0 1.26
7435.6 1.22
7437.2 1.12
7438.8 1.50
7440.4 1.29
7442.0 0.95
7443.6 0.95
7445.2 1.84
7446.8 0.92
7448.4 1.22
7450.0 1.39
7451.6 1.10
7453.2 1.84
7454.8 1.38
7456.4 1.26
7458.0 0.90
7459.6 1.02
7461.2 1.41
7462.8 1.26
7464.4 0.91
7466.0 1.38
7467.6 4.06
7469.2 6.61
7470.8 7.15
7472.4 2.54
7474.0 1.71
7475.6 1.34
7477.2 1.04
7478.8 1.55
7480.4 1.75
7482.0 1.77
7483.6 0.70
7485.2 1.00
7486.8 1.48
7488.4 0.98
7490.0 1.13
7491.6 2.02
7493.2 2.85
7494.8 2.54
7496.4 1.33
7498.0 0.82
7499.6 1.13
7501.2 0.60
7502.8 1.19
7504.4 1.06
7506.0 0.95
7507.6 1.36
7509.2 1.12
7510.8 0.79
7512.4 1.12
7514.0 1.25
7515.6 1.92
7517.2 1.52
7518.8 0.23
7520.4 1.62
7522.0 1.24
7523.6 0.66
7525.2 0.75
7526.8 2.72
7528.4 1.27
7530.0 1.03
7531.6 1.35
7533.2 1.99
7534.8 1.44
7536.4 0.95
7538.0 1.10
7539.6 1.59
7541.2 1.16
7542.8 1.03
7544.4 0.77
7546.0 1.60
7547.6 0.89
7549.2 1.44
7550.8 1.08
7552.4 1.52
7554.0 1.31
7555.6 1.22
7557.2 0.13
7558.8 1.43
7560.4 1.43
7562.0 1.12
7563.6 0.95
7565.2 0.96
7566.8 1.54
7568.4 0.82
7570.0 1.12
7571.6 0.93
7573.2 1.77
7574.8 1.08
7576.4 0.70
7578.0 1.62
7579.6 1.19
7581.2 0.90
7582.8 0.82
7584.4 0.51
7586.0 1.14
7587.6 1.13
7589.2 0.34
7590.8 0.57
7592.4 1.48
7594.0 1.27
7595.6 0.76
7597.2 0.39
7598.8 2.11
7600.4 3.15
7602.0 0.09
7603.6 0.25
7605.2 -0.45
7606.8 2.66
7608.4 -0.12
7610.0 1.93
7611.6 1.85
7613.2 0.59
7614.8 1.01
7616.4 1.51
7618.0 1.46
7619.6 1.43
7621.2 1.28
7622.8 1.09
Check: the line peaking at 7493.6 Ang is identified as [N II]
